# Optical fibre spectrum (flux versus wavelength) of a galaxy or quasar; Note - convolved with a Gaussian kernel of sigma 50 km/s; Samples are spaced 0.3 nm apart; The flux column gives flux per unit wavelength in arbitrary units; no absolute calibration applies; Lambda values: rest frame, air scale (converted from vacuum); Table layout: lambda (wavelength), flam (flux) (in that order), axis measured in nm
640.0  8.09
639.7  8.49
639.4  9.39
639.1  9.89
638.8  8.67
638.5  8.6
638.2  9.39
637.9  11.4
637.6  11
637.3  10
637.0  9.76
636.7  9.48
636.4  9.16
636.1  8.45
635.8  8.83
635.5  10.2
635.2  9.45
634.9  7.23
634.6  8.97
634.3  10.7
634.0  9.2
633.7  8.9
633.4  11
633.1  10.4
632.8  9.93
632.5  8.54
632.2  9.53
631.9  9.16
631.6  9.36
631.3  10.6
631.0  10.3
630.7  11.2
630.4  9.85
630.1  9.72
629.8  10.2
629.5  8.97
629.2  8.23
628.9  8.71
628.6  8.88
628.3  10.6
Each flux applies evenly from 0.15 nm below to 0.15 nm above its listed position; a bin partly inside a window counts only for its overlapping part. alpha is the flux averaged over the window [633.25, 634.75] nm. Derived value 9.75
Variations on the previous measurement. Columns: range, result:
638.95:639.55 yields 9.64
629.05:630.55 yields 9.39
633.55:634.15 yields 9.05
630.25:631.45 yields 10.5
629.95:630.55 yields 9.79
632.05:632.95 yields 9.33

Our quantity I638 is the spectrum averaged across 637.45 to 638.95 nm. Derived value 9.81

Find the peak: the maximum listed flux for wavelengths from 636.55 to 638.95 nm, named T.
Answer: 11.4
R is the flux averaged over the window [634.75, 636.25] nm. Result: 8.83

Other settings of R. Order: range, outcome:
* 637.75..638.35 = 10.4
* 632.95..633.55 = 10.7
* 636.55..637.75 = 10.1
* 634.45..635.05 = 8.1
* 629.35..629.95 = 9.59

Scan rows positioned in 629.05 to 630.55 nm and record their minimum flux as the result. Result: 8.23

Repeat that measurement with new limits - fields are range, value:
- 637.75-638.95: 8.6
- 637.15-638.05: 10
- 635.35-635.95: 8.83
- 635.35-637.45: 8.45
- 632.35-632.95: 8.54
